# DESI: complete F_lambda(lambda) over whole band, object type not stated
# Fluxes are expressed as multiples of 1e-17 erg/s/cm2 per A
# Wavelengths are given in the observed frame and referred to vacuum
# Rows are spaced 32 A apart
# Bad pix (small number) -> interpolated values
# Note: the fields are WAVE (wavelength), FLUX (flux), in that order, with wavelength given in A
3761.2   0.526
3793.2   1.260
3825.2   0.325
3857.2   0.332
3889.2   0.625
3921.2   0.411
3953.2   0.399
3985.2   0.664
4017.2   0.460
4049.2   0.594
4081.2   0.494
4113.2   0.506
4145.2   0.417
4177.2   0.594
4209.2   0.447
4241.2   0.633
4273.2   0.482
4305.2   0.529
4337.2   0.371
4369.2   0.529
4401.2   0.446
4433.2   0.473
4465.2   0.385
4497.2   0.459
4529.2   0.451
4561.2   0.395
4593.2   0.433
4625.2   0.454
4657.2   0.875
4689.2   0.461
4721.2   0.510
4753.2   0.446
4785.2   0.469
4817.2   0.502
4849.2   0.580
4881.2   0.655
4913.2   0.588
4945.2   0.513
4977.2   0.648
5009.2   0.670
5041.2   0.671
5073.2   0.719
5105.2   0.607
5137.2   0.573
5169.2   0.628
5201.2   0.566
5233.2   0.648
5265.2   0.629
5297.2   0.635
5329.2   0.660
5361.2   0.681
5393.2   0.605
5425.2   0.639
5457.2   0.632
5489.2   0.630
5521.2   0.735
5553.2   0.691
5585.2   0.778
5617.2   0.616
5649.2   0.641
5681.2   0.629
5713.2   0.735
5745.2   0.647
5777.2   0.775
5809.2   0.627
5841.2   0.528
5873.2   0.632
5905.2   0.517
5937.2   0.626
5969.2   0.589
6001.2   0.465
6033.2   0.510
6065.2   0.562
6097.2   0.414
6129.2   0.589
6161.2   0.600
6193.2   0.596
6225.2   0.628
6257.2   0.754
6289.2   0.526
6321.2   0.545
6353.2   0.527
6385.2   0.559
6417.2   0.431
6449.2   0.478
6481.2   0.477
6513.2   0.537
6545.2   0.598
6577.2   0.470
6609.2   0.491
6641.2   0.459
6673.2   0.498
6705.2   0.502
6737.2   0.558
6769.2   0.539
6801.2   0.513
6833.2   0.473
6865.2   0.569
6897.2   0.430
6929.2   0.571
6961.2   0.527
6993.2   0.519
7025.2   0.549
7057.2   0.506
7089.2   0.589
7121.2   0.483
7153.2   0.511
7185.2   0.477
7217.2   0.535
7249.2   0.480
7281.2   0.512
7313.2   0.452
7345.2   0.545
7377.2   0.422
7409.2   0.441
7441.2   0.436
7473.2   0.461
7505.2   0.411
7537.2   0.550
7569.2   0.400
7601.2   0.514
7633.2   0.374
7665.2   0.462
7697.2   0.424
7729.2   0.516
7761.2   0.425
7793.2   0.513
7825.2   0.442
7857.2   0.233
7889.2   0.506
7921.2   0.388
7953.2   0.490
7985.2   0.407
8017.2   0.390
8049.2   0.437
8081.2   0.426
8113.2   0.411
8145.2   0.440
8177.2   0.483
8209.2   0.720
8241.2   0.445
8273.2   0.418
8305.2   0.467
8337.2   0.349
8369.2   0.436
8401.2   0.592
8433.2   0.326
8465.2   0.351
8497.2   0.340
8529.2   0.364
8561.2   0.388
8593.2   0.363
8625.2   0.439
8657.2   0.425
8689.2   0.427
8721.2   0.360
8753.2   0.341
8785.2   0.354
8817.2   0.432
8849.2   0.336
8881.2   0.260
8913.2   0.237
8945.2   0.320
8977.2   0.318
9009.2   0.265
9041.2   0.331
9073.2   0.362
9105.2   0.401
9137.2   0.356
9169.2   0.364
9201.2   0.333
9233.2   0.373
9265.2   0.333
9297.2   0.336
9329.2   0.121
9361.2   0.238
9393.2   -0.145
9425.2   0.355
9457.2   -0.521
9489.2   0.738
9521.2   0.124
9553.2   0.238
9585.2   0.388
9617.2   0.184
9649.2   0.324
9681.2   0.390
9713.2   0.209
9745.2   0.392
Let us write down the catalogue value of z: 0.250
